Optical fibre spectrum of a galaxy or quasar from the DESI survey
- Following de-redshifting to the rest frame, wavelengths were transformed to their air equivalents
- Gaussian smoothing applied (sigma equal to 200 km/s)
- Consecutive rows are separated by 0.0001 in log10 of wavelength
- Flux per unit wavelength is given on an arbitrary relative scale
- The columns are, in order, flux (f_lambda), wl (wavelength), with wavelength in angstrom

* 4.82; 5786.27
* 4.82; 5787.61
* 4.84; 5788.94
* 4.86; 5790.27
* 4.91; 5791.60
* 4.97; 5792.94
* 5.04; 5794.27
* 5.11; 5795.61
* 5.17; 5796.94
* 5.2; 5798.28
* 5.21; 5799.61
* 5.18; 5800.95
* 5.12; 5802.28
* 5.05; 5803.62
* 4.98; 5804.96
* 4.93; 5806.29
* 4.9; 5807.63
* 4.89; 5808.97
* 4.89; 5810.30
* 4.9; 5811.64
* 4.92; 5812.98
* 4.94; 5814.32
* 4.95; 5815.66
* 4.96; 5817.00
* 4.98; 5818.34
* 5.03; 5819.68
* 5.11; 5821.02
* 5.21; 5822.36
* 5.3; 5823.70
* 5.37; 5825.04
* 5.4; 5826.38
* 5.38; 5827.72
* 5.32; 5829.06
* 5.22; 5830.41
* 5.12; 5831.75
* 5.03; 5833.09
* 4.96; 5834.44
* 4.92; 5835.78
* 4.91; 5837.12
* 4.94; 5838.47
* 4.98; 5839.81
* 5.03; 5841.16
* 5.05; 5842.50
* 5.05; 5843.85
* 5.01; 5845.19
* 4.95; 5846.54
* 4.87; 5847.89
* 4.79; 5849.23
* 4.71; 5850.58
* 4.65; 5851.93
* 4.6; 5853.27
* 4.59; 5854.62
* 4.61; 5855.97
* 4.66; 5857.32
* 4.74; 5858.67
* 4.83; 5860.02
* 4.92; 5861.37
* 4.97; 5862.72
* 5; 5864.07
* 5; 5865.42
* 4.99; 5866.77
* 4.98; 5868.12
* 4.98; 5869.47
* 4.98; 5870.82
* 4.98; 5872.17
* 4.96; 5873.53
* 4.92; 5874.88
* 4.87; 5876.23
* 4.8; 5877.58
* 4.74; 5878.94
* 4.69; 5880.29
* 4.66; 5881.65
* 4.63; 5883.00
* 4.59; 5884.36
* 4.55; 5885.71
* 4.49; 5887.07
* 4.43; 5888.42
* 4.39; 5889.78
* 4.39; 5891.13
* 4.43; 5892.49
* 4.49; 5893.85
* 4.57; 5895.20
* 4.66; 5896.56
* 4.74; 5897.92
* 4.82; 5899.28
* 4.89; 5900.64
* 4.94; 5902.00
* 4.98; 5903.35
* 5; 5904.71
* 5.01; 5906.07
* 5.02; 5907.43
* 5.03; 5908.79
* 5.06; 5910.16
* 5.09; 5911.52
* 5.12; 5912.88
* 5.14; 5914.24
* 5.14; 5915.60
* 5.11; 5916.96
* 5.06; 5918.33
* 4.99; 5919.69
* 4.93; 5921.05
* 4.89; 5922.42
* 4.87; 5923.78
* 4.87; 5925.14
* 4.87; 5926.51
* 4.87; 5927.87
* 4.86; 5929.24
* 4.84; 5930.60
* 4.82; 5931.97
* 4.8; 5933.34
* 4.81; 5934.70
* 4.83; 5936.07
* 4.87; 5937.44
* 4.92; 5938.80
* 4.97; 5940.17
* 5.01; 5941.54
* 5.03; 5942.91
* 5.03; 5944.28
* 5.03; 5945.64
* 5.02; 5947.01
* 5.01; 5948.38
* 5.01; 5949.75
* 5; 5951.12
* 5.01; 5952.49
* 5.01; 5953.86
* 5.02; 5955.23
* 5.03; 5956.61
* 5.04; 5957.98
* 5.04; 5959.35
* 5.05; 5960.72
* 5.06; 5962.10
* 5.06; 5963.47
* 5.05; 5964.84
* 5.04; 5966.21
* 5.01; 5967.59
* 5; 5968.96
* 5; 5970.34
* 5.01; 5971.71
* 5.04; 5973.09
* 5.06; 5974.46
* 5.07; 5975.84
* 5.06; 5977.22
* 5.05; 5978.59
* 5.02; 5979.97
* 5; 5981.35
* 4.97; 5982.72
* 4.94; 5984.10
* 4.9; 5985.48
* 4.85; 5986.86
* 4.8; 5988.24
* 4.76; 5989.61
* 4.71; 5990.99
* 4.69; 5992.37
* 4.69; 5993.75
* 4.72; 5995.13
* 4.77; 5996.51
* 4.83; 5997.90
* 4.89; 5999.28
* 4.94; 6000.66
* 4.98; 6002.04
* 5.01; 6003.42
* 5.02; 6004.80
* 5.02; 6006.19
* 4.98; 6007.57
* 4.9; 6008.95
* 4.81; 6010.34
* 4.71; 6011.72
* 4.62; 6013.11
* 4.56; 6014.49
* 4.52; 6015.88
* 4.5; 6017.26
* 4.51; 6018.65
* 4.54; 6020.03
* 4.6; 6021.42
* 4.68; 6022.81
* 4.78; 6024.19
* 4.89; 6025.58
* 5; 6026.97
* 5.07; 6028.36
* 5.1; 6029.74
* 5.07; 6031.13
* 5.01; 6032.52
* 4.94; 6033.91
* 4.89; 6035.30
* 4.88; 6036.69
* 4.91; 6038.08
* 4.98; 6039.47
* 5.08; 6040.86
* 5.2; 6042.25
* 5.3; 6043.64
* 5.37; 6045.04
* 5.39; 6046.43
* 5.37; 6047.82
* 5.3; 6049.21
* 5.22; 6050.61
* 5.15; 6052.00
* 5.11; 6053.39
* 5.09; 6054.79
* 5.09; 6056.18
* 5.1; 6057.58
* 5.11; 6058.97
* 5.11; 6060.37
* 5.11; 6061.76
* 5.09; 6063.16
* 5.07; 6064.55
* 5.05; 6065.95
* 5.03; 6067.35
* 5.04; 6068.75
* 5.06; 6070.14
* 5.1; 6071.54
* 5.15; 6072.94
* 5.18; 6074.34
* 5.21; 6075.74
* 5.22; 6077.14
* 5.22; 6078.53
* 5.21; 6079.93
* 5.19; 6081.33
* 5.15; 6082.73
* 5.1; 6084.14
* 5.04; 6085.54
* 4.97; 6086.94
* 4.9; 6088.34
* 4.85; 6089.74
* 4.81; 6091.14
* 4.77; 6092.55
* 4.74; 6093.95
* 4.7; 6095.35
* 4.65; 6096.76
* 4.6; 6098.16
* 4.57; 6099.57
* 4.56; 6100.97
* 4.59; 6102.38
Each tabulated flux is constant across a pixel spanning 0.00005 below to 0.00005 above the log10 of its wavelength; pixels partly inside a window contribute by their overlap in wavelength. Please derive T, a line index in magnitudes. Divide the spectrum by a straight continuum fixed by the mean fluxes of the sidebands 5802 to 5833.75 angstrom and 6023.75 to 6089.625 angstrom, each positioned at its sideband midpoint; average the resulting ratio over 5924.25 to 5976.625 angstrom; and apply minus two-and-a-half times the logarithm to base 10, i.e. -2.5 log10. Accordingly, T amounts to 0.02 mag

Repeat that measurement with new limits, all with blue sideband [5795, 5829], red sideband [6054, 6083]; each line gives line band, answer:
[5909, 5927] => 0.020 mag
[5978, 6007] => 0.050 mag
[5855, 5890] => 0.068 mag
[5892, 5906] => 0.073 mag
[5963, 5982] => 0.017 mag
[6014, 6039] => 0.068 mag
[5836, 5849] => 0.027 mag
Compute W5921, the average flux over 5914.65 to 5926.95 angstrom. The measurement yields 4.98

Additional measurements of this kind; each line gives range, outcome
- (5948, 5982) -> 5.03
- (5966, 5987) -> 5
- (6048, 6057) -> 5.17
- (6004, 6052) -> 4.94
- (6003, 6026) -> 4.74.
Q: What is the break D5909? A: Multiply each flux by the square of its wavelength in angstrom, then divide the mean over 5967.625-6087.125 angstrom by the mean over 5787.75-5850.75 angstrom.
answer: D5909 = 1.06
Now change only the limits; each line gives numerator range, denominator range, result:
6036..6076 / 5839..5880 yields 1.12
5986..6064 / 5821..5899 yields 1.07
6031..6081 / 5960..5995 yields 1.06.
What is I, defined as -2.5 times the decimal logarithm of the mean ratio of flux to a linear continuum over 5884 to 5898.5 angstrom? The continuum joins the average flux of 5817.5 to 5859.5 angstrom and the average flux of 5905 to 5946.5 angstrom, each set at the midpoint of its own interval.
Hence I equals 0.10 mag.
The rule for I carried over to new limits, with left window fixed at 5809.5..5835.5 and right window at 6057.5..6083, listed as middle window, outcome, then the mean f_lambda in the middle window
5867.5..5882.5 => 0.05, 4.87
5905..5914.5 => 0.01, 5.06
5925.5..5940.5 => 0.06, 4.86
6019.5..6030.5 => 0.06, 4.84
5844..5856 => 0.07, 4.78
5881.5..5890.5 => 0.13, 4.53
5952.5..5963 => 0.02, 5.03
